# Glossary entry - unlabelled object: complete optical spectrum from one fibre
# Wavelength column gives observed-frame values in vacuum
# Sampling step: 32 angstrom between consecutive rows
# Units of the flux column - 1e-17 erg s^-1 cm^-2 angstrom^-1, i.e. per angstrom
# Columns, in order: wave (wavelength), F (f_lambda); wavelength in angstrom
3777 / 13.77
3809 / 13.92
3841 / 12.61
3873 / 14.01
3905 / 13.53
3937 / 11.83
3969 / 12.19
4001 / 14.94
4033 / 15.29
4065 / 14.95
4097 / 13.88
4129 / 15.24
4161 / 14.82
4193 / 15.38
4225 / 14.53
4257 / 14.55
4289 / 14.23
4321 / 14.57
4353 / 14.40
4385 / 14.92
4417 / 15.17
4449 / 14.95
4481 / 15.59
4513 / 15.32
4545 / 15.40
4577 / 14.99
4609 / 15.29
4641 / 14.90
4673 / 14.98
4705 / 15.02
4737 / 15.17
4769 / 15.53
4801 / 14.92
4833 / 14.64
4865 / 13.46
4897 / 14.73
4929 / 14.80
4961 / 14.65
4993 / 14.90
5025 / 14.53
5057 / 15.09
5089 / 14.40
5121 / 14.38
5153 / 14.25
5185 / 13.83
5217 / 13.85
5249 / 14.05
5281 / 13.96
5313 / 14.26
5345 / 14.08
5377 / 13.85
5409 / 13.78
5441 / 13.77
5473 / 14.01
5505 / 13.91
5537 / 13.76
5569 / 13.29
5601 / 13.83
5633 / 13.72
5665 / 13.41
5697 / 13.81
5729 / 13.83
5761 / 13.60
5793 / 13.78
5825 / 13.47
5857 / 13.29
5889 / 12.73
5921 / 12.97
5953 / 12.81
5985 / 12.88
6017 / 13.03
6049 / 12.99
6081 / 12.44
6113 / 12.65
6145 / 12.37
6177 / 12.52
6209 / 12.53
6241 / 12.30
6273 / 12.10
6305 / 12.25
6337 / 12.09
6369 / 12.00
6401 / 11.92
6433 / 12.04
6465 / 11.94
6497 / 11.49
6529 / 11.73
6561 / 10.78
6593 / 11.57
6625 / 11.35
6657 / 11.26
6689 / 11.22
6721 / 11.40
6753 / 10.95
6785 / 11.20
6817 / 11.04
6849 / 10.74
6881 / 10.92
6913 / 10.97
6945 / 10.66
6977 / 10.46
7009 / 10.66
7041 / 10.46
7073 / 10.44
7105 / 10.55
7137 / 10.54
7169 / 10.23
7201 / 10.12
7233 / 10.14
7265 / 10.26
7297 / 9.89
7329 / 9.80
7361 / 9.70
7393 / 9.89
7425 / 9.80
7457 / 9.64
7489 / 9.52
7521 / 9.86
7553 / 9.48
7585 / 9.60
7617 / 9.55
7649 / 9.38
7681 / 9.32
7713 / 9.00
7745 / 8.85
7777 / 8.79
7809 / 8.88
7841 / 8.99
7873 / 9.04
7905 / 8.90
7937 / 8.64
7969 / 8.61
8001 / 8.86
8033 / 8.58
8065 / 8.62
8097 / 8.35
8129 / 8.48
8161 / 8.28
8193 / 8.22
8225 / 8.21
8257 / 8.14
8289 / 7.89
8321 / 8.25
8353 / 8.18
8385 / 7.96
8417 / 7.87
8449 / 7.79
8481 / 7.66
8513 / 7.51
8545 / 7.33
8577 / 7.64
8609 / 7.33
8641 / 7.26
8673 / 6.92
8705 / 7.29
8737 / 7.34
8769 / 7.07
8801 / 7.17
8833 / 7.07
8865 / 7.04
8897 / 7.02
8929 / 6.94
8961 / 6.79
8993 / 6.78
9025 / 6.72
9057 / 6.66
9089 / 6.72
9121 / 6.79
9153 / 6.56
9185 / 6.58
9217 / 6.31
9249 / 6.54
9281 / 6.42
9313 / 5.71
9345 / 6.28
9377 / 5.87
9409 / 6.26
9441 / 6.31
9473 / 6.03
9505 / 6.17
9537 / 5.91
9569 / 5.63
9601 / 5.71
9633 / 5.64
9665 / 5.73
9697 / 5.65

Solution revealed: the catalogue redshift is 0.000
